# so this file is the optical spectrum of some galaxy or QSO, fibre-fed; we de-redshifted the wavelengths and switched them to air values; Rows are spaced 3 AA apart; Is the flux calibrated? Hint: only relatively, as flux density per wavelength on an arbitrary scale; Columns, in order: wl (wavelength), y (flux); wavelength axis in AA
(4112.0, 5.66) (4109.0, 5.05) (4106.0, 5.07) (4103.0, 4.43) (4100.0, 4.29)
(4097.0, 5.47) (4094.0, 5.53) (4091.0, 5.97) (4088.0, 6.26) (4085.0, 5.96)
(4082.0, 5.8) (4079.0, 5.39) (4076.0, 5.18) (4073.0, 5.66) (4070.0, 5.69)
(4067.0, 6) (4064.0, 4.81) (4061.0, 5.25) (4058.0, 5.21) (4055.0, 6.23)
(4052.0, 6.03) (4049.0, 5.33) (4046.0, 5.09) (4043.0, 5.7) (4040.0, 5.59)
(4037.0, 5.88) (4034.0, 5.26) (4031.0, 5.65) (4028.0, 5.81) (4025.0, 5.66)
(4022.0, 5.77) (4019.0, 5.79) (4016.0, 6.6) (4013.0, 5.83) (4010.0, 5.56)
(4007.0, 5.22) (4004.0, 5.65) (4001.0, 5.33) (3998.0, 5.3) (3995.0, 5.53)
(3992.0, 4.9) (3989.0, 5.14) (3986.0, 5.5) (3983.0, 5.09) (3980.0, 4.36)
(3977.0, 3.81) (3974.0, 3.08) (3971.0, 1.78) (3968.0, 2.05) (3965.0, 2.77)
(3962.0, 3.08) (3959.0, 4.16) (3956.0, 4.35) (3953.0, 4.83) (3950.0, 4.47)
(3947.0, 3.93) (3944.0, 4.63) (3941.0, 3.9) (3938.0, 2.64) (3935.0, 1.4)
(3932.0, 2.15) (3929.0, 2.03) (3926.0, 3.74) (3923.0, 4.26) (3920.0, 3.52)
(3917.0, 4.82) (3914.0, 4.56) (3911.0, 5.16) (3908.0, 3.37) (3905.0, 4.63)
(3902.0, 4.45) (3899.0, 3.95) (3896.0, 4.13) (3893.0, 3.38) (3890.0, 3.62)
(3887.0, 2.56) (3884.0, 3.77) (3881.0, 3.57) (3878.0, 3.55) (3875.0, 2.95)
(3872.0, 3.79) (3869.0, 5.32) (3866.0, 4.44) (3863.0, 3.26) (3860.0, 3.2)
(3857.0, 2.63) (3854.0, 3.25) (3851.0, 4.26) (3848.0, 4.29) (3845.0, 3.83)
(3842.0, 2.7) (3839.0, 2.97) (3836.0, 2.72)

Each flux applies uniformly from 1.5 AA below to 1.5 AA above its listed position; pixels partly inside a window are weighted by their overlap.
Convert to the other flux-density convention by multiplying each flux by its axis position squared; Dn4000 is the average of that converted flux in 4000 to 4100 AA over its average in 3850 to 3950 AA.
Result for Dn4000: 1.65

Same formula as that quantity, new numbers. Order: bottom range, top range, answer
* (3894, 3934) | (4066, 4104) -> 1.55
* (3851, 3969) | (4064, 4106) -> 1.63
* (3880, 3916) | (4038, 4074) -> 1.52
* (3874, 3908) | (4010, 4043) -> 1.68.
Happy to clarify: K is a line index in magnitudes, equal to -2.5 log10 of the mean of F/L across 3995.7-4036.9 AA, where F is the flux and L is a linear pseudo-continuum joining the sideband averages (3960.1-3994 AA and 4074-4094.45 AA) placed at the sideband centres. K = -0.25 mag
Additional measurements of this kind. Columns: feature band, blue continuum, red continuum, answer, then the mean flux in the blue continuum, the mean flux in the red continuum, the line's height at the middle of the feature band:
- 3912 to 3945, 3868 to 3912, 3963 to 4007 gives 0.176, 3.85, 4.32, 4.04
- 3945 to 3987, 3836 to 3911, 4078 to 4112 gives 0.159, 3.67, 5.4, 4.39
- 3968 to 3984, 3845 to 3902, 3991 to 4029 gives 0.443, 3.69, 5.62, 5.14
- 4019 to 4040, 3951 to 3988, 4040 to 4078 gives -0.151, 3.77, 5.52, 4.94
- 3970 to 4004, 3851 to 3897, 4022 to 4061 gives 0.080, 3.58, 5.61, 4.95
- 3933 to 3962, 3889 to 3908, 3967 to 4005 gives 0.136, 3.99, 4.44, 4.24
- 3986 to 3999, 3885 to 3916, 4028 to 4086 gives -0.071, 3.99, 5.57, 4.92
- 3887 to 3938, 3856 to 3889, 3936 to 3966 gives 0.021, 3.56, 3.85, 3.71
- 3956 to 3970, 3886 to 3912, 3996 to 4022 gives 0.496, 3.92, 5.66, 4.93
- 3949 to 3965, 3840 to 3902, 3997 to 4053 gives 0.175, 3.64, 5.63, 4.75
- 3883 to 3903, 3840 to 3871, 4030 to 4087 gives 0.108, 3.71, 5.57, 4.05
